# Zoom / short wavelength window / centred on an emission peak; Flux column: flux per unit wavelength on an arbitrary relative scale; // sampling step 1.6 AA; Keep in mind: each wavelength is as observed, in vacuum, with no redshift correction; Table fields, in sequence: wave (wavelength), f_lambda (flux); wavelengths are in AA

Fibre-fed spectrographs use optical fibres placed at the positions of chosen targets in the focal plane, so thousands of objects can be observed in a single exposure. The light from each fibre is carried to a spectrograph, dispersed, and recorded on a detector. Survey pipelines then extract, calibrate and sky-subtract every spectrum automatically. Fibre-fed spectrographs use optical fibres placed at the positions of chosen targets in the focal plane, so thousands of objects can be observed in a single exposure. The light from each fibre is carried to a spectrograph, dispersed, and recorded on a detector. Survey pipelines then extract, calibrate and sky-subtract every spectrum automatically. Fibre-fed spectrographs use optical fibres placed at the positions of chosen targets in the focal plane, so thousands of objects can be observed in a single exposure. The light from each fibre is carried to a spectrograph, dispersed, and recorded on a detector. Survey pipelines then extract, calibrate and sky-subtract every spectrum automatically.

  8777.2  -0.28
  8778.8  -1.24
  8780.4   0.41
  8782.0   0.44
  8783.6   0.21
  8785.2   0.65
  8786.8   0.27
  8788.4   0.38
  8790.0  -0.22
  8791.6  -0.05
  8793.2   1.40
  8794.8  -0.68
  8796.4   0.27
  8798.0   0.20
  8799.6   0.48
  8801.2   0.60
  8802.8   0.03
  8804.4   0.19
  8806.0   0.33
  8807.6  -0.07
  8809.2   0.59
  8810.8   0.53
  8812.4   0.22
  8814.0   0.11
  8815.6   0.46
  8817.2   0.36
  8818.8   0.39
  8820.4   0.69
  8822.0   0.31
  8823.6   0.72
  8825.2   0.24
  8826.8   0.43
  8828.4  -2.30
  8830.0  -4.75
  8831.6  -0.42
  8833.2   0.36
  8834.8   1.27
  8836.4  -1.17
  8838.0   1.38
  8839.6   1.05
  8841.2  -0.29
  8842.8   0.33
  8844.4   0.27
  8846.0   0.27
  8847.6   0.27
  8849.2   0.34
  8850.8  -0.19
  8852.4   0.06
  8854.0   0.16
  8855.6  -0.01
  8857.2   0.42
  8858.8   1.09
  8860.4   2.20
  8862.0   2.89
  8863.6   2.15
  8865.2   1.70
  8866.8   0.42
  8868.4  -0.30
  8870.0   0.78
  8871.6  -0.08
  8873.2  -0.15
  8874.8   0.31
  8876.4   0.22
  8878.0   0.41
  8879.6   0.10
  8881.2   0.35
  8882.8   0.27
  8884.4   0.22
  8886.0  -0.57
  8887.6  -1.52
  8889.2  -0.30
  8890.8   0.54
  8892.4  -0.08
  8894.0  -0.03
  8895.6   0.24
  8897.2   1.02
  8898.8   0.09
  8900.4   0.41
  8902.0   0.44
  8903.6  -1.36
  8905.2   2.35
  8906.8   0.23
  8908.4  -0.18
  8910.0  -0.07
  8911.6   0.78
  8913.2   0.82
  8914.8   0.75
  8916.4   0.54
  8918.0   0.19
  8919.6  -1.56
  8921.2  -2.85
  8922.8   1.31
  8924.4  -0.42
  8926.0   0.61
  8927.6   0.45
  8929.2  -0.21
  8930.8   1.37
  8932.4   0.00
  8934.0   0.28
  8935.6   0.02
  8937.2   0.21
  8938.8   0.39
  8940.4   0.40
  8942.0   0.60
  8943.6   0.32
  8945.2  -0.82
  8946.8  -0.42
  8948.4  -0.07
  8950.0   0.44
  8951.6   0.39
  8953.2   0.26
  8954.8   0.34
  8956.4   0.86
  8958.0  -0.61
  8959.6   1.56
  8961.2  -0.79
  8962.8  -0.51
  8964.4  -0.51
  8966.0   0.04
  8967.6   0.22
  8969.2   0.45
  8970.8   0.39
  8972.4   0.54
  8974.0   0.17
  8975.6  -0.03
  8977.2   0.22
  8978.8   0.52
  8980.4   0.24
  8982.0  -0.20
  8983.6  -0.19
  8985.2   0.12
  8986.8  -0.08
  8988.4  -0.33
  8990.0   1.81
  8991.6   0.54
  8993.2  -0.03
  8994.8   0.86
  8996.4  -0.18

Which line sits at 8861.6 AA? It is H-beta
